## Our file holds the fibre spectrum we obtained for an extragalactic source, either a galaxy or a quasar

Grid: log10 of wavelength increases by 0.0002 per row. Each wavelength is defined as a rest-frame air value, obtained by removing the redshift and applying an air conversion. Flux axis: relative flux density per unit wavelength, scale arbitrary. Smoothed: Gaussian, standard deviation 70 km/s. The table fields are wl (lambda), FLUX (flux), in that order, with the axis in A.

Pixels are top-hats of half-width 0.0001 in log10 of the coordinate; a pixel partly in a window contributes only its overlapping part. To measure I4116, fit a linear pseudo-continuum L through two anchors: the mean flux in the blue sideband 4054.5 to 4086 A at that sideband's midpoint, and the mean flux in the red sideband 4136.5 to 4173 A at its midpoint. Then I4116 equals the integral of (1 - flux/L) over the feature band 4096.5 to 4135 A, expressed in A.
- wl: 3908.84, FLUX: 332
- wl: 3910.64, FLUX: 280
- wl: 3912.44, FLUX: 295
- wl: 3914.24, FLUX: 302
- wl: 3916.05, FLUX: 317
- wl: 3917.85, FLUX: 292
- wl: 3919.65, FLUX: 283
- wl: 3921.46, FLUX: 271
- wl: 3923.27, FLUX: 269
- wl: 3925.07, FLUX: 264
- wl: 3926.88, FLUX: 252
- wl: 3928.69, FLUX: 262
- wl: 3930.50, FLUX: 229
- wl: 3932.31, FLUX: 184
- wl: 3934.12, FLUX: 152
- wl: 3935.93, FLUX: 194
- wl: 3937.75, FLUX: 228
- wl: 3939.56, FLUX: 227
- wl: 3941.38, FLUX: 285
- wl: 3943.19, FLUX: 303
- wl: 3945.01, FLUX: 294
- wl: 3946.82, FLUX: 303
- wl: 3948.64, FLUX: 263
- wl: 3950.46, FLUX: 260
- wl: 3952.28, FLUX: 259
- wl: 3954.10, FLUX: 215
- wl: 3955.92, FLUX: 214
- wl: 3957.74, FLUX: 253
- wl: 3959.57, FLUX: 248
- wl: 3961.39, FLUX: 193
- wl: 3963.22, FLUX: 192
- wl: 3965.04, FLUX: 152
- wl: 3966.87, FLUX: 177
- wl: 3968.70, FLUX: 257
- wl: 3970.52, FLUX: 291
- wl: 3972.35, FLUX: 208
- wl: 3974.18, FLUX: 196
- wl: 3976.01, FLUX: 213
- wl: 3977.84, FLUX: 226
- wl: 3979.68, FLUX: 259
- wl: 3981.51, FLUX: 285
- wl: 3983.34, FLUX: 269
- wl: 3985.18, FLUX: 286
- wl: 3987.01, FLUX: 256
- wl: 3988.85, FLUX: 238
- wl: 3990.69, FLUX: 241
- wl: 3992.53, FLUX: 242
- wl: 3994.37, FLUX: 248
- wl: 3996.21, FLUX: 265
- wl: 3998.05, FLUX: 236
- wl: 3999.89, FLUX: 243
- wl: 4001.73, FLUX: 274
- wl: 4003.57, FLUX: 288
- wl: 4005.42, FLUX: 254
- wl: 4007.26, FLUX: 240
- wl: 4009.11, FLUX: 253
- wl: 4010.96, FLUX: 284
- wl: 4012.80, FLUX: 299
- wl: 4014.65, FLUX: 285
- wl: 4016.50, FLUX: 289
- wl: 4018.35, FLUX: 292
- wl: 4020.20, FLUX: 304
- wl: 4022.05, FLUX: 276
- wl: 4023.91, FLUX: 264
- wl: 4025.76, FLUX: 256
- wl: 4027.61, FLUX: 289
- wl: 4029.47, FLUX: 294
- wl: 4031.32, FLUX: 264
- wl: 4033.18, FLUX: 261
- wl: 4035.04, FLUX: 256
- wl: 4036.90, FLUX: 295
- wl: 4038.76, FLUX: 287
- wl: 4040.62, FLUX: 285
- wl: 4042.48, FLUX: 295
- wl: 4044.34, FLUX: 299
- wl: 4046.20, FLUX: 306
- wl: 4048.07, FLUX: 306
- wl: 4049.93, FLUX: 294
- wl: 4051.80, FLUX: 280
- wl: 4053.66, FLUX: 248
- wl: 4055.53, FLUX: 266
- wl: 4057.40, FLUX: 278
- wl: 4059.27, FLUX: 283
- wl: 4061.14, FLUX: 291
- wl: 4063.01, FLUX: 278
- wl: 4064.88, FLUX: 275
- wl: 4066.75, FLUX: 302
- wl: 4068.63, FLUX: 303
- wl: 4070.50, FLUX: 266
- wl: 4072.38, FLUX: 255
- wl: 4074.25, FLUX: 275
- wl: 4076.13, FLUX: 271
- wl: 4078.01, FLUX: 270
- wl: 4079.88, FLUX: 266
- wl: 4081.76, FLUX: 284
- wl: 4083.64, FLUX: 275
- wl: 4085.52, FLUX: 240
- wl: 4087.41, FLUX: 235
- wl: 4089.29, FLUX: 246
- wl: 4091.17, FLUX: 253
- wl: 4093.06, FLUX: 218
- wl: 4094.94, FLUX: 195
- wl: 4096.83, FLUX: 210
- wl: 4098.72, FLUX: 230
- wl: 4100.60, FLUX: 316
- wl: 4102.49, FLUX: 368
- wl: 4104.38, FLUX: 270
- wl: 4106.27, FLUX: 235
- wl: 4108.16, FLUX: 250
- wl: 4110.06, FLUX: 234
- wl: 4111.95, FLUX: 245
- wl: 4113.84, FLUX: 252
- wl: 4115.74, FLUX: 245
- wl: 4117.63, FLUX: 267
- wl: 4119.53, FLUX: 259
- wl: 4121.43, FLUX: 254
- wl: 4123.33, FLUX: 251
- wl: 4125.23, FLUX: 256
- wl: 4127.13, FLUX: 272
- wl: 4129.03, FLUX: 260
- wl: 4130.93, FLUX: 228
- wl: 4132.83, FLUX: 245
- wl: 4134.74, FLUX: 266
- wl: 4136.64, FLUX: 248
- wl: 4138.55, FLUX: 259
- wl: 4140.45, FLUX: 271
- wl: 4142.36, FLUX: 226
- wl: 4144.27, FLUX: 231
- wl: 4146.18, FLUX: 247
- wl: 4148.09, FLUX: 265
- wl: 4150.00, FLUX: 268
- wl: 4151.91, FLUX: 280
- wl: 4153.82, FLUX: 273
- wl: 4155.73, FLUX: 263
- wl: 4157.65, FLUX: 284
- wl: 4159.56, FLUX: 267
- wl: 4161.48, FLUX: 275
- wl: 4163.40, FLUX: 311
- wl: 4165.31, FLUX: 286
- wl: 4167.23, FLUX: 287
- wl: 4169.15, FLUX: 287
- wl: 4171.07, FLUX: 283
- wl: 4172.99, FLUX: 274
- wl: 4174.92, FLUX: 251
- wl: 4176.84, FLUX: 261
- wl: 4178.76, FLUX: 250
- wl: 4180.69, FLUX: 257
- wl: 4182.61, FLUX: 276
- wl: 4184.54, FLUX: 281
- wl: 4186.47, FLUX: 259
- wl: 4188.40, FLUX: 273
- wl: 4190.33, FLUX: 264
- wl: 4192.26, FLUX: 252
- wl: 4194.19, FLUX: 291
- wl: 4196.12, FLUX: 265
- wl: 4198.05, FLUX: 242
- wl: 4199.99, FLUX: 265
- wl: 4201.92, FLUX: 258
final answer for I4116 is 2.0 A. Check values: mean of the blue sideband 276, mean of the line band 258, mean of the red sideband 270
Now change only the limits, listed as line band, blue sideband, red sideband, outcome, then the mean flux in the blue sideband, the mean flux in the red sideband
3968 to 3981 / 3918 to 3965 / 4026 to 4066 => 0.9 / 243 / 282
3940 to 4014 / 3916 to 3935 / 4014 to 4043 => 4.4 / 250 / 280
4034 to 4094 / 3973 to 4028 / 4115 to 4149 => -4.0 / 261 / 253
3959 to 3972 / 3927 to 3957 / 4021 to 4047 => 1.9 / 242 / 281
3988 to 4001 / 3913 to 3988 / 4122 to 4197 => 0.3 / 246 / 265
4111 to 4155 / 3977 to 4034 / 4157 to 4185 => 2.9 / 267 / 275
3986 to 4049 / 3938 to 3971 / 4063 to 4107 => -4.9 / 243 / 264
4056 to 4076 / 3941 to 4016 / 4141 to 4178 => -1.6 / 250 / 269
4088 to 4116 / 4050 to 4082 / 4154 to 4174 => 2.7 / 276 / 281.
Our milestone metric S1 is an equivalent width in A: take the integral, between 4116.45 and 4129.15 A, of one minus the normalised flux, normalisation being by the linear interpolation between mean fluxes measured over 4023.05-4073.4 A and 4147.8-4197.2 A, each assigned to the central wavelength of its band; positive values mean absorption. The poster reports 0.7 A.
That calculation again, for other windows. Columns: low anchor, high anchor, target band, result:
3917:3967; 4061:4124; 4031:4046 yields -1.68 A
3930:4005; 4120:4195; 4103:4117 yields 0.39 A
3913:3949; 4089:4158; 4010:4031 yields -2.20 A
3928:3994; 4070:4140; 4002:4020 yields -2.44 A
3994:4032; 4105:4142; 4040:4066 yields -1.96 A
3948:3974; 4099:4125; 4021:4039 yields -2.26 A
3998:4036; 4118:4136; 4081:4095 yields 0.82 A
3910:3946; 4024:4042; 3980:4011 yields 1.37 A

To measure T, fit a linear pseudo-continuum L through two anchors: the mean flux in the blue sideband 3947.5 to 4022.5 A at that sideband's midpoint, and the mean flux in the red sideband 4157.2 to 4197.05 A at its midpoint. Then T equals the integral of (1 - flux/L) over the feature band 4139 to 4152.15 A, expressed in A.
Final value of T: 0.7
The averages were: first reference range 249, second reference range 273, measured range 254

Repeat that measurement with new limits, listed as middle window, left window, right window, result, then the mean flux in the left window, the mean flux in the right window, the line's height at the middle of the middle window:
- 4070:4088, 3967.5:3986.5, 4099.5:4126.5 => -0.3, 248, 264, 260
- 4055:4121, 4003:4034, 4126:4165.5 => 1.4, 276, 263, 269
